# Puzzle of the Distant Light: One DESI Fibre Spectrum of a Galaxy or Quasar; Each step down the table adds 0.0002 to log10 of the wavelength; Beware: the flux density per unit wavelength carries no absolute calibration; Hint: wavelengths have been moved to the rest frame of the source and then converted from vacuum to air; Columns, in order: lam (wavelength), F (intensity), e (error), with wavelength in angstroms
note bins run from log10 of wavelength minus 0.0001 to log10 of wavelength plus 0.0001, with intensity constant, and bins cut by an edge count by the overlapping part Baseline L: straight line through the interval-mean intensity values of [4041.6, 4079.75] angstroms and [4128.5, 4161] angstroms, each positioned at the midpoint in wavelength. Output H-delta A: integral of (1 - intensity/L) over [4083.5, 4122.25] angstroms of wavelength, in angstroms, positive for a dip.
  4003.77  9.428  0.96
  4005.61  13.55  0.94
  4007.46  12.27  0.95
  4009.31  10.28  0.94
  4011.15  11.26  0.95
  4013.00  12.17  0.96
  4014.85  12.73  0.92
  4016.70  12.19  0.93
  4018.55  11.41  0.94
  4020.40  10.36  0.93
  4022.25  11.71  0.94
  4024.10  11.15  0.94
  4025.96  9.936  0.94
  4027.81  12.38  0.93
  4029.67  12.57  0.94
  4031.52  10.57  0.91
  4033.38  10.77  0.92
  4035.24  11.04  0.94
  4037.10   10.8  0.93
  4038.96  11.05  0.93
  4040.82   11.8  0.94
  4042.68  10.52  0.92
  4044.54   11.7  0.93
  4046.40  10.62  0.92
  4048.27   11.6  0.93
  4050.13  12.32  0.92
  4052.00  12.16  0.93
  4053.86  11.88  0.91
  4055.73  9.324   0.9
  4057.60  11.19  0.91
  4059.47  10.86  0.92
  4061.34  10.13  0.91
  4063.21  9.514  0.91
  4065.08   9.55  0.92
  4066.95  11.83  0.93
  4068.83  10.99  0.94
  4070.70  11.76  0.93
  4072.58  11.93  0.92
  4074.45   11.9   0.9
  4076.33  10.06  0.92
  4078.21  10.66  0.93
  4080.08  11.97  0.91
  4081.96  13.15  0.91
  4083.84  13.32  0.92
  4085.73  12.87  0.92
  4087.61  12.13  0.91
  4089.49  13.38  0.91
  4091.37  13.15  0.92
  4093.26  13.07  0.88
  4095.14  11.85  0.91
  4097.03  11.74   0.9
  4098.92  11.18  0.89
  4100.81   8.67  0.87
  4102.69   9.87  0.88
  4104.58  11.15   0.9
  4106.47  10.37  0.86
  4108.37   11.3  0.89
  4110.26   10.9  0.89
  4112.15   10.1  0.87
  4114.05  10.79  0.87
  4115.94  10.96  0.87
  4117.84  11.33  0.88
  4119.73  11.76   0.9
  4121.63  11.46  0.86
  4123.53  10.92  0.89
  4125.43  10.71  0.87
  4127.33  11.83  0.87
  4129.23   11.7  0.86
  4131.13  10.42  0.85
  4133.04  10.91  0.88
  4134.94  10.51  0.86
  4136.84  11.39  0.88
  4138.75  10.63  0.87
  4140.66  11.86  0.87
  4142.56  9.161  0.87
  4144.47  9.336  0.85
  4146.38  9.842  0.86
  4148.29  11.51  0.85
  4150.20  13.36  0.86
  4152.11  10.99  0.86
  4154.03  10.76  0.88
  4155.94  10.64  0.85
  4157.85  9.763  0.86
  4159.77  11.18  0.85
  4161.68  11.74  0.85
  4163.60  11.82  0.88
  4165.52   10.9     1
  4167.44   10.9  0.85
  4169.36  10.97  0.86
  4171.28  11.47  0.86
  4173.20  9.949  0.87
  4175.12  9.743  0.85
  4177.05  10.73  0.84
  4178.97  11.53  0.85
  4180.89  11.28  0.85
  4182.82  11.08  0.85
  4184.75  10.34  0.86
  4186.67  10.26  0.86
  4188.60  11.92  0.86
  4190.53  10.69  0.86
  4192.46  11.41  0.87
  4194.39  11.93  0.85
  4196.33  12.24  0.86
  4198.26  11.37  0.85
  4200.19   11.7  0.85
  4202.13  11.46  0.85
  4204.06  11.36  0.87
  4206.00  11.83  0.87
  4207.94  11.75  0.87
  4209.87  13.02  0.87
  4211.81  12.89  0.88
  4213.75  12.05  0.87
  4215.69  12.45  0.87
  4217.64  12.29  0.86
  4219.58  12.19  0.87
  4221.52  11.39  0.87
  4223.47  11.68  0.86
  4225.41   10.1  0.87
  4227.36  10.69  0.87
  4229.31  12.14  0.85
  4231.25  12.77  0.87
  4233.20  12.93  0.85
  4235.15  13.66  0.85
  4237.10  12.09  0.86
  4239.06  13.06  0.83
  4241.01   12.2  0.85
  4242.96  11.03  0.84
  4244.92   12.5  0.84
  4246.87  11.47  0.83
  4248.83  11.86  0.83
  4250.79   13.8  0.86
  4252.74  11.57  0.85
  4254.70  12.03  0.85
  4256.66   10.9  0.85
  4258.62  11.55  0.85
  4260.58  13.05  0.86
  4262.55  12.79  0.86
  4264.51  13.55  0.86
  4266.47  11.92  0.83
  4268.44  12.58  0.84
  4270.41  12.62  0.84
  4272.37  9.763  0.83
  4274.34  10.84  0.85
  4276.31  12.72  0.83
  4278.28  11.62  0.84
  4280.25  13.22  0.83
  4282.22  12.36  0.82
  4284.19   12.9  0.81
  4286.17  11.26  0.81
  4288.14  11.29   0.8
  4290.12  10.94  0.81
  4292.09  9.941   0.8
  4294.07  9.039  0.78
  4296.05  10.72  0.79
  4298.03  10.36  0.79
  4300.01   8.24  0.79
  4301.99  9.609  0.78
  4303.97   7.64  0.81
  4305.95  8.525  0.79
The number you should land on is -1.9 angstroms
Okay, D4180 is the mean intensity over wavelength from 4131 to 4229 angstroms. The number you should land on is 11.2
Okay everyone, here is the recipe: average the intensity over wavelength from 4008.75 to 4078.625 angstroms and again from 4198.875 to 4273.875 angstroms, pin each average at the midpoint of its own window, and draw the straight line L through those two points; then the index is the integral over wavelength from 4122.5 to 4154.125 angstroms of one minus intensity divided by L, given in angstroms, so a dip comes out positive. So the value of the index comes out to 1.84 angstroms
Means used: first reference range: 11.2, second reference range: 12.1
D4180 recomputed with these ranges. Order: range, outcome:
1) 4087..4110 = 11.5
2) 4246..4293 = 11.9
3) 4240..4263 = 12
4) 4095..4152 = 10.9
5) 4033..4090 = 11.4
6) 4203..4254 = 12.1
